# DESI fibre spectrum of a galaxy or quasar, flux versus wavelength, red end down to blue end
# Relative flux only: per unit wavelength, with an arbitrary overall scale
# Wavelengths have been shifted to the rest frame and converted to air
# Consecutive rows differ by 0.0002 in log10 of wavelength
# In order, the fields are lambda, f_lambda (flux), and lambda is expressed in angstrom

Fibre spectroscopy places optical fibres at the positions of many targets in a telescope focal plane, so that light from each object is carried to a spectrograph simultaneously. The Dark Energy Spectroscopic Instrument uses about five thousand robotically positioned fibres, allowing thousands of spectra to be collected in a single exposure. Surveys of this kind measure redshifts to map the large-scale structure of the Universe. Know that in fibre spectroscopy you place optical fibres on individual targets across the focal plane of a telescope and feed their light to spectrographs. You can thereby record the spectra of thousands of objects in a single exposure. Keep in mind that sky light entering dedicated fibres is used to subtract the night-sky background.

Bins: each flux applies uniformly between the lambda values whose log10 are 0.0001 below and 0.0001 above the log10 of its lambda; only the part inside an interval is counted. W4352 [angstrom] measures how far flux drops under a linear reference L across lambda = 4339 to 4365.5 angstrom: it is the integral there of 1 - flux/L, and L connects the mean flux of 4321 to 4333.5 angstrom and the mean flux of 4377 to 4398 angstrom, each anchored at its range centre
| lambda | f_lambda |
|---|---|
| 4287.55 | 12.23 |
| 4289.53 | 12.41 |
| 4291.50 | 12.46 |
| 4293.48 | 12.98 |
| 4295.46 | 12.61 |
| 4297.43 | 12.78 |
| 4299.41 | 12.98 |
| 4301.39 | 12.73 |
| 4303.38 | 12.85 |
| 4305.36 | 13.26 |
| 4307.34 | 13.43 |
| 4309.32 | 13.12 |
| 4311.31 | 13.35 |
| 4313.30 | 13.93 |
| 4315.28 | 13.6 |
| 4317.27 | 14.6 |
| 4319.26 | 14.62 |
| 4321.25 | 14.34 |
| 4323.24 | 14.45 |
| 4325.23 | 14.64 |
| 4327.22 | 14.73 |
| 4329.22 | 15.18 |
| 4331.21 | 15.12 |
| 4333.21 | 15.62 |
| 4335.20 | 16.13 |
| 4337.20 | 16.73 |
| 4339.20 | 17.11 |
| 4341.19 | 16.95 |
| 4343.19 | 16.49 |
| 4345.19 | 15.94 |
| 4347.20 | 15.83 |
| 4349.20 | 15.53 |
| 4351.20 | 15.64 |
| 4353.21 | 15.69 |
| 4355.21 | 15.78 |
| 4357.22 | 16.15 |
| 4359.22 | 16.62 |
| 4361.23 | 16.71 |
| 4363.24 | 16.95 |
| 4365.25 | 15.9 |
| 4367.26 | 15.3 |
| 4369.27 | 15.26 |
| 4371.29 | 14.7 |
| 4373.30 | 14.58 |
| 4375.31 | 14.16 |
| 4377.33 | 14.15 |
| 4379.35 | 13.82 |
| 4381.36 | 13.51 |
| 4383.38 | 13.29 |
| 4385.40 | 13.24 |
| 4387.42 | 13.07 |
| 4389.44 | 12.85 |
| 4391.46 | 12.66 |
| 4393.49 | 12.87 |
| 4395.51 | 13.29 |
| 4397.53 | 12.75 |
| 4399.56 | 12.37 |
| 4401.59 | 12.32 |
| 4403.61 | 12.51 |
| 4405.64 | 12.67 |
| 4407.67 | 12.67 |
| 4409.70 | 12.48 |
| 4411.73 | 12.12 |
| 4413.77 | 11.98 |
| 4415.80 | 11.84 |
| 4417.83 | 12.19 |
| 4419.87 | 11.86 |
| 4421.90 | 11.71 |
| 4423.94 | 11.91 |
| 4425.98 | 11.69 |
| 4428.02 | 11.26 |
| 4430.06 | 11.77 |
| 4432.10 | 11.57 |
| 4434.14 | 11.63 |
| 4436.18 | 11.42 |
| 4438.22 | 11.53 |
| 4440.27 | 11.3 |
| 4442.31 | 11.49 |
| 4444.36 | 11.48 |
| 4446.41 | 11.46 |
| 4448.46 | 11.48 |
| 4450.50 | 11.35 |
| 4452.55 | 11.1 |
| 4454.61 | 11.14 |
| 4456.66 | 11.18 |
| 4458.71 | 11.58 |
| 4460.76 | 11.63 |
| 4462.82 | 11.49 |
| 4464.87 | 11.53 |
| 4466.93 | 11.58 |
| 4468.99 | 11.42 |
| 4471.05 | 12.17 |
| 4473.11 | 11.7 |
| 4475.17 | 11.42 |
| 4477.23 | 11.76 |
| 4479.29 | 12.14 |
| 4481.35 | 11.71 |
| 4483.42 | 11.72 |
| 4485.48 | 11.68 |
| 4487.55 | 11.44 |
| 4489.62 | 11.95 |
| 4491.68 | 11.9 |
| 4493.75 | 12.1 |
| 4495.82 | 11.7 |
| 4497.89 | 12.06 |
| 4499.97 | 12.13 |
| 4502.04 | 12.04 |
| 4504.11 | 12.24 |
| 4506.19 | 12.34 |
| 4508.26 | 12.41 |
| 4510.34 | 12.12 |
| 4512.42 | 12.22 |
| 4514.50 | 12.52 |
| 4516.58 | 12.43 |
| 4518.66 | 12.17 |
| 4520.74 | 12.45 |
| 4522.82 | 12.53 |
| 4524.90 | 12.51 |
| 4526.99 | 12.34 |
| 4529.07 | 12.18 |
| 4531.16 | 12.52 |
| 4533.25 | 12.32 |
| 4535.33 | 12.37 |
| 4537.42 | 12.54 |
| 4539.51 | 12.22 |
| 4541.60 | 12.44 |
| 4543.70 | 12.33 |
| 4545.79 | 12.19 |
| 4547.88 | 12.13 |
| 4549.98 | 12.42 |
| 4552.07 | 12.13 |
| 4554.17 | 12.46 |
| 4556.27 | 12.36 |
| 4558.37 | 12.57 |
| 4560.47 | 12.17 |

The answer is -3.8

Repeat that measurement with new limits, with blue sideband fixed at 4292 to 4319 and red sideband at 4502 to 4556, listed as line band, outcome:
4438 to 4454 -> 1.64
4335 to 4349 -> -3.52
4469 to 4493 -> 1.47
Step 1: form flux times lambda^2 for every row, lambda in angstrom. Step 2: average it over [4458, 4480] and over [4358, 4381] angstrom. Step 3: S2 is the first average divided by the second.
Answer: 0.80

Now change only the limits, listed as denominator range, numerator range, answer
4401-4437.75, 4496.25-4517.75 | 1.06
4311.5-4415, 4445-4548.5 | 0.88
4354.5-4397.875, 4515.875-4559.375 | 0.92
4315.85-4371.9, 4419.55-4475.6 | 0.77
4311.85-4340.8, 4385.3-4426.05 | 0.85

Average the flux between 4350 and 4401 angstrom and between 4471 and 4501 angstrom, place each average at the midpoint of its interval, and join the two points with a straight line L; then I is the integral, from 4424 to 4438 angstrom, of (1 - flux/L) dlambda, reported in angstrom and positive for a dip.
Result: 1.65 angstrom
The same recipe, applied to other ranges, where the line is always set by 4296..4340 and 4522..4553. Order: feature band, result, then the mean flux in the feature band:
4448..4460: 1.6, 11.3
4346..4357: -1.4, 15.7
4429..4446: 2.2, 11.5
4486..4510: 1.3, 12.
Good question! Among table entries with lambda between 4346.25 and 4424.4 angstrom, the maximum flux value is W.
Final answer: 16.95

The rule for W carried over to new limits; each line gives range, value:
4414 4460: 12.19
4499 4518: 12.52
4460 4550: 12.54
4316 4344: 17.11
